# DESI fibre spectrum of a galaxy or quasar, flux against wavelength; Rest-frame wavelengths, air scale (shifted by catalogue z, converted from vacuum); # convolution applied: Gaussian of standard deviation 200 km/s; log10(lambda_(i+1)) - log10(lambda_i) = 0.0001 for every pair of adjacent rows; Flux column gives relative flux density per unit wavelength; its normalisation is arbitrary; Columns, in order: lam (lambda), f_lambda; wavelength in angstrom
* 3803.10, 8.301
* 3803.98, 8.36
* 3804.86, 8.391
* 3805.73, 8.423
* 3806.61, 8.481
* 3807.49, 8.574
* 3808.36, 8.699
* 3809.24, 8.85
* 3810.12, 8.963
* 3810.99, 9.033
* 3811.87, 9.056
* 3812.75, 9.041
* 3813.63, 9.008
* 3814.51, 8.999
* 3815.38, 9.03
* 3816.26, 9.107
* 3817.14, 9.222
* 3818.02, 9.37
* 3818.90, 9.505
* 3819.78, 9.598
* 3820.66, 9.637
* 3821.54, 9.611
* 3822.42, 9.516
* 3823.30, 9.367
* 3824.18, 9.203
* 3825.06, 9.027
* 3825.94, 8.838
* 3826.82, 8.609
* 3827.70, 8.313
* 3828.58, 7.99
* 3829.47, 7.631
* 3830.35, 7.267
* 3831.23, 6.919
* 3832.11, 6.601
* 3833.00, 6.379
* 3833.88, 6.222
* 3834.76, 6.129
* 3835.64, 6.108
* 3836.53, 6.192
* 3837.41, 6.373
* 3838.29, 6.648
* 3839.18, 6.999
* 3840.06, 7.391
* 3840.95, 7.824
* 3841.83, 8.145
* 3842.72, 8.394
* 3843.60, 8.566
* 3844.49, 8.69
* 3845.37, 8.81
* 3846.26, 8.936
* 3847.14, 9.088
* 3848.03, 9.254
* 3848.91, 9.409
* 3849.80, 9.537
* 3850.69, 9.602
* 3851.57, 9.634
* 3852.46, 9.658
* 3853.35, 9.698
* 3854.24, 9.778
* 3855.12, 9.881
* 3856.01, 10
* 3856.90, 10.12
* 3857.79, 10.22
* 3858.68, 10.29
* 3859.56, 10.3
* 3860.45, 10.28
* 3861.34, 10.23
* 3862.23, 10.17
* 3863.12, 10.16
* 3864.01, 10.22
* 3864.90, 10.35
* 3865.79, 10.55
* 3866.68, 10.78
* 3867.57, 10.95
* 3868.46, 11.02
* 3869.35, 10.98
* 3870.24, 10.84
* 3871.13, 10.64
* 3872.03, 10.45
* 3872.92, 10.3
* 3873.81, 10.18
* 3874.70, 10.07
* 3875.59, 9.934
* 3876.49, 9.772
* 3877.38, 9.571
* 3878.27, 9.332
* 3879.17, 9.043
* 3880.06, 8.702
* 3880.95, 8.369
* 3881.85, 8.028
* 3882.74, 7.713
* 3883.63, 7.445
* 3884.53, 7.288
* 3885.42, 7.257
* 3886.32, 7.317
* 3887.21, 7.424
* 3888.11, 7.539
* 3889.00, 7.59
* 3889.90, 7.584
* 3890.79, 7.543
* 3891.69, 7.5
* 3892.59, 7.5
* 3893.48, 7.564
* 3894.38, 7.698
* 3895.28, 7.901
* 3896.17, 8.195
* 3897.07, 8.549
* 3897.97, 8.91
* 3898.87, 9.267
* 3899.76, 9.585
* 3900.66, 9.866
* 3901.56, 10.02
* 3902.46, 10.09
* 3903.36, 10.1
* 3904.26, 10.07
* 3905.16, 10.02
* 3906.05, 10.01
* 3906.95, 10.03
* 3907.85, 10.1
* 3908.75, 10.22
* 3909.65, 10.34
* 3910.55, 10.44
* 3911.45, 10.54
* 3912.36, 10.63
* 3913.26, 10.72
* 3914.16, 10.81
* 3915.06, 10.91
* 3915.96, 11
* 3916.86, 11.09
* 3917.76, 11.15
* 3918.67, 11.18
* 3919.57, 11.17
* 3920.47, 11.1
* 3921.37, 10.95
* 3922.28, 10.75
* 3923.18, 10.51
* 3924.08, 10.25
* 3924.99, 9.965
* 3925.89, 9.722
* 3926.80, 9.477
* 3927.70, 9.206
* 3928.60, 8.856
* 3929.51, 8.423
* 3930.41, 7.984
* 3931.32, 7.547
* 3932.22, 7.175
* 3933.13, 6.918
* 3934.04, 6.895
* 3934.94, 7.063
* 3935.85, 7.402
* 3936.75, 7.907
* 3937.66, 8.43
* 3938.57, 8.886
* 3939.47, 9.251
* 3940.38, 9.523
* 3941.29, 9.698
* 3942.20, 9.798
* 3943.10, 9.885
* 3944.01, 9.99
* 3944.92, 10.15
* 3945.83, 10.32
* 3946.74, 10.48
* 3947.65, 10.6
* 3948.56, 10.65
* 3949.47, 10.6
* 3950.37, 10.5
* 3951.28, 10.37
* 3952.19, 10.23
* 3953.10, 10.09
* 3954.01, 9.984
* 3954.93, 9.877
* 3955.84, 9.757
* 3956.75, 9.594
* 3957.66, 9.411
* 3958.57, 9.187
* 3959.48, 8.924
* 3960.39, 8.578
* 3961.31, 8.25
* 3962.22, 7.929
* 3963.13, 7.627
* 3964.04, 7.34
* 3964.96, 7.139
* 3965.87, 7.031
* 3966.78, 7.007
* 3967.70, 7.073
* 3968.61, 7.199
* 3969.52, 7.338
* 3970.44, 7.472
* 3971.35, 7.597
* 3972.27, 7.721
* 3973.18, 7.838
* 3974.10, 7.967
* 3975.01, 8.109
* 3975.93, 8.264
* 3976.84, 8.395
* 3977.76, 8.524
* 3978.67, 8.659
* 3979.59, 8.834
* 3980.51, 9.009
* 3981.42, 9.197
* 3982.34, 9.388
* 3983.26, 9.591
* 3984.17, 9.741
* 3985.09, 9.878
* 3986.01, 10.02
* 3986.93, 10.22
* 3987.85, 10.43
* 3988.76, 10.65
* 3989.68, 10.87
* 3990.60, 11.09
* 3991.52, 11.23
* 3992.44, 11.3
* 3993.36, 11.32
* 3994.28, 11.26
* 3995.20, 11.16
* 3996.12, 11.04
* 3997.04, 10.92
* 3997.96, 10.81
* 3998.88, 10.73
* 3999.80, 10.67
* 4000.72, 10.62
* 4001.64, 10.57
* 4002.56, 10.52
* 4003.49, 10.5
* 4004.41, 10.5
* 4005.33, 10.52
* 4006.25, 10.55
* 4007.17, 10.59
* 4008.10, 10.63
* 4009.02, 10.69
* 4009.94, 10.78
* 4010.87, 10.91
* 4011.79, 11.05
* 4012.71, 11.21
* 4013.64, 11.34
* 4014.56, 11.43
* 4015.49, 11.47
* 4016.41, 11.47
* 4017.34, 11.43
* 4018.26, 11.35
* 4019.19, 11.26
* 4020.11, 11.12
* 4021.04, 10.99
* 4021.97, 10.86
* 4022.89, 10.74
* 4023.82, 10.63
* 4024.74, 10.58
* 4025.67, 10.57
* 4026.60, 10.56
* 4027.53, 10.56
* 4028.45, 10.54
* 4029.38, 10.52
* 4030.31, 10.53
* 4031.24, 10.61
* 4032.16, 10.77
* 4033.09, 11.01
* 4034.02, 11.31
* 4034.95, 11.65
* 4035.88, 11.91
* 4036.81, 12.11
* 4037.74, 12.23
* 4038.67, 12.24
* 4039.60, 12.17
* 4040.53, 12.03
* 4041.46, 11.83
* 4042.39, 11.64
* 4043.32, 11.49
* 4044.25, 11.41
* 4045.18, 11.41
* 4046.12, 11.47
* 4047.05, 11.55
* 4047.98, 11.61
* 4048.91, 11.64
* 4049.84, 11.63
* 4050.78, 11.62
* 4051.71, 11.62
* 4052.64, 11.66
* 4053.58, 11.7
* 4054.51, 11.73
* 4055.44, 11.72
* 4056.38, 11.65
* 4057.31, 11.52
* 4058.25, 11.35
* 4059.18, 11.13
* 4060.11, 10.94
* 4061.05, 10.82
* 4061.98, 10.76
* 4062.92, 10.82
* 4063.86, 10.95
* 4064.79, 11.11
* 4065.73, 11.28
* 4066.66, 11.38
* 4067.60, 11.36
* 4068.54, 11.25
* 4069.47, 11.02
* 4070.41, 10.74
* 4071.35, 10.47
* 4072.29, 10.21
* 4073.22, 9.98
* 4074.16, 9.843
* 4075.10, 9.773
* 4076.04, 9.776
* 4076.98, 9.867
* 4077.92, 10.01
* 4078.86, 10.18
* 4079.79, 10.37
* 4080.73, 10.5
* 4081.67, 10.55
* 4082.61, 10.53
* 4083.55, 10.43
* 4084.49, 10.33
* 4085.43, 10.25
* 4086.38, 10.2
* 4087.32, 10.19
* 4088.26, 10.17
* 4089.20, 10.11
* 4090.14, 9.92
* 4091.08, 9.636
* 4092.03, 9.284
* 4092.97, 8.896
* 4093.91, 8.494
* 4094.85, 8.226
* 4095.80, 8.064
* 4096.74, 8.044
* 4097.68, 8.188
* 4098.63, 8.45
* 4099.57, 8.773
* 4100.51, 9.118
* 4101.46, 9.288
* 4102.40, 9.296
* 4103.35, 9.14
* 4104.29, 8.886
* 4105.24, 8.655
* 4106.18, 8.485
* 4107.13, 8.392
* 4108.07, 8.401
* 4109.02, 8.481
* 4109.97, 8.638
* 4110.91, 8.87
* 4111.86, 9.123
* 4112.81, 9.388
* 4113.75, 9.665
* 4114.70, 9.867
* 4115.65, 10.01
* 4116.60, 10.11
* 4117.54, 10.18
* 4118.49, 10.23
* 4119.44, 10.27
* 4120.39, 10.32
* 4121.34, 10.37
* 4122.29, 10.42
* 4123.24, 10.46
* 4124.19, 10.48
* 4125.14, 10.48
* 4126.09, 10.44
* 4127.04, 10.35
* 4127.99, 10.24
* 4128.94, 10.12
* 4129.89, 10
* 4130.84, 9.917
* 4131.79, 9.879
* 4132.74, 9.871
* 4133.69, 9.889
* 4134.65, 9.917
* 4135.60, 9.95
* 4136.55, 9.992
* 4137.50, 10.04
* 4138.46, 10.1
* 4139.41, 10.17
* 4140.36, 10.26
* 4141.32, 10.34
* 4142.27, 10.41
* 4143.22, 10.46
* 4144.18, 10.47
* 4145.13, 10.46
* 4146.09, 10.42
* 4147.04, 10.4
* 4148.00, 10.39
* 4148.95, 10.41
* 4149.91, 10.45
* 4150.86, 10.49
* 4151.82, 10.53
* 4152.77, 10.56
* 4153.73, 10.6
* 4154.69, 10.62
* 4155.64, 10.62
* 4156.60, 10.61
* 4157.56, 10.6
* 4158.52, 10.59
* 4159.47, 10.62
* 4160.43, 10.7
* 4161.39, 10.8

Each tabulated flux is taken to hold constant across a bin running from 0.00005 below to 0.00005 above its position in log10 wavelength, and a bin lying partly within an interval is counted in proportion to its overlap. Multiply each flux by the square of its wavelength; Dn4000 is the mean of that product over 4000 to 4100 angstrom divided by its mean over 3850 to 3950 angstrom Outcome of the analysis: 1.2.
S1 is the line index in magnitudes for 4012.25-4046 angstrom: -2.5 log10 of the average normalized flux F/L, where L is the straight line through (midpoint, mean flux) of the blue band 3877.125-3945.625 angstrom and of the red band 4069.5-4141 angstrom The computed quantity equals -0.18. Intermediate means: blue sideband 9.14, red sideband 9.72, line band 11.2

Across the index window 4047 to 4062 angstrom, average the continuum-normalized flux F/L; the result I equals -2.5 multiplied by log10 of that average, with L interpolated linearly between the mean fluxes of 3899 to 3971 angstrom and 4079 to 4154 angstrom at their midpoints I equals -0.19 mag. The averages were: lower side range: 9.42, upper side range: 9.8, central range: 11.5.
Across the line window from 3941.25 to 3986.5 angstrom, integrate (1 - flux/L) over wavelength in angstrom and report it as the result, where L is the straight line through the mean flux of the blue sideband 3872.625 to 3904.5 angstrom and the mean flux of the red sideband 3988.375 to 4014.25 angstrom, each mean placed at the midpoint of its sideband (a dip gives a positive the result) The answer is 5.0 angstrom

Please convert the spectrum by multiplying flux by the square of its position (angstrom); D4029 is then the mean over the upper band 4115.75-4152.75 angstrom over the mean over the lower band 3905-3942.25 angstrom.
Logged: 1.19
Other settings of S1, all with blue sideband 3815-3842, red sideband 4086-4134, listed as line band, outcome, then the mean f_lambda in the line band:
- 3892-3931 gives -0.162 mag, 9.82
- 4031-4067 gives -0.243 mag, 11.5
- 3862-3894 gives -0.102 mag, 9.09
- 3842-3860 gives -0.165 mag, 9.48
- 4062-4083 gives -0.137 mag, 10.5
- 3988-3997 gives -0.240 mag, 11.1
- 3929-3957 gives -0.073 mag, 9.22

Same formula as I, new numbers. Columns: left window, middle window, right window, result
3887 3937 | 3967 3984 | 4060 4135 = 0.15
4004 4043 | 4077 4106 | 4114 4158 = 0.12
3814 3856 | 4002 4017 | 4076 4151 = -0.17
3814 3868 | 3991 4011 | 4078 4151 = -0.15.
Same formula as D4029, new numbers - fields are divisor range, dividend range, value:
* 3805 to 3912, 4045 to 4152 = 1.28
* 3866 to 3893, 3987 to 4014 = 1.29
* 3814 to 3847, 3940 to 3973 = 1.18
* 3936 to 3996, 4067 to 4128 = 1.12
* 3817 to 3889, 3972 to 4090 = 1.31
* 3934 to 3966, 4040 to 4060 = 1.32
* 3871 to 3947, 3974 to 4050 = 1.22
